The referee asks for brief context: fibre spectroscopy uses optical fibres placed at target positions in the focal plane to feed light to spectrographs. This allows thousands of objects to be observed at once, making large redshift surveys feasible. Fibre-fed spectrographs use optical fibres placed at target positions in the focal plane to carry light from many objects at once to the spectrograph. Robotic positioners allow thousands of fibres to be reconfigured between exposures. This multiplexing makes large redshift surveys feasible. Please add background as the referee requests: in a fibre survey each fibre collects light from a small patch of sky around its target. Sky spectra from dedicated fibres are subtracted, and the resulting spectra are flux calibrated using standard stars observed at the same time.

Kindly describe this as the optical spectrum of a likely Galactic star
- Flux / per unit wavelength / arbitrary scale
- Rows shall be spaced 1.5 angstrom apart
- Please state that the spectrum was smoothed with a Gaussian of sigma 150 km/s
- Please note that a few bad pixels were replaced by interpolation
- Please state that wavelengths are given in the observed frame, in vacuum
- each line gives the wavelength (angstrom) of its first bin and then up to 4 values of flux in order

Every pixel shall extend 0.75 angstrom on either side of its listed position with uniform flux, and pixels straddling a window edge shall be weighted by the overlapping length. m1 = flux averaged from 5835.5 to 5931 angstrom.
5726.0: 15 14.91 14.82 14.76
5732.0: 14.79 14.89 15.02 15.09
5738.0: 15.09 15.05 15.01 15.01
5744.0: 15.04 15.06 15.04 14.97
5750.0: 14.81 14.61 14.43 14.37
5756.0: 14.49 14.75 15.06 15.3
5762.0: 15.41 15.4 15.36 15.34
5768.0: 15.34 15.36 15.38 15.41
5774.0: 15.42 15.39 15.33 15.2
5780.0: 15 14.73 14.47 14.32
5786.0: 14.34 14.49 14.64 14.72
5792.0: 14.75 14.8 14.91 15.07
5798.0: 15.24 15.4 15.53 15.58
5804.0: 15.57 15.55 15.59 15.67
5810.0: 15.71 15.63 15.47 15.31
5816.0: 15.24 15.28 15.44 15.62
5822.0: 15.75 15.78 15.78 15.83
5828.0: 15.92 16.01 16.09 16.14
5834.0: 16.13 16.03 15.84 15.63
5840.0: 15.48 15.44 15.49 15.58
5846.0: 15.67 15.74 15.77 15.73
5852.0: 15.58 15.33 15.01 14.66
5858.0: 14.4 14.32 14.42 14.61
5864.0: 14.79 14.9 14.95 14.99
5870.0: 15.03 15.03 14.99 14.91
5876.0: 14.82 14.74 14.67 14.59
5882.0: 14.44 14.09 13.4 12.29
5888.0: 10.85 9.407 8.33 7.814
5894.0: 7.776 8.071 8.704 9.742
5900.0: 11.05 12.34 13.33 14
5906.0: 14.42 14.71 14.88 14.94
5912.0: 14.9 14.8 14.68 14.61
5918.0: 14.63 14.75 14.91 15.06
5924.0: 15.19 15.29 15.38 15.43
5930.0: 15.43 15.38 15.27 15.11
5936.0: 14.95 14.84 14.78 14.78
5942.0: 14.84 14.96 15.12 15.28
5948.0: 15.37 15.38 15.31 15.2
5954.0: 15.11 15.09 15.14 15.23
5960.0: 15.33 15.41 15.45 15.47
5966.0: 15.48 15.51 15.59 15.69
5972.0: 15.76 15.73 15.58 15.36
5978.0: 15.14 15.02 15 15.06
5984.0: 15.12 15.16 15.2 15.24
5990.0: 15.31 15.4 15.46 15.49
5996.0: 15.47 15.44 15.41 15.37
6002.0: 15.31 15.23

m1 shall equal 14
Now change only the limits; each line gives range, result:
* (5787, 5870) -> 15.4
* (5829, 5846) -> 15.8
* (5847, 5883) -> 14.9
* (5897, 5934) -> 14.3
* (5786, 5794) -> 14.6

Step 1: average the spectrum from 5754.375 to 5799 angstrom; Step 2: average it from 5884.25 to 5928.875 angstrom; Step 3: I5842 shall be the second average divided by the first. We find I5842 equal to 0.86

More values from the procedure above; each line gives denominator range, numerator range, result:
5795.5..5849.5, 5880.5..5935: 0.85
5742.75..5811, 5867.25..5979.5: 0.94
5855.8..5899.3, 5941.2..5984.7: 1.18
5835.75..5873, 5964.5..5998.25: 1.01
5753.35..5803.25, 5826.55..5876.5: 1.02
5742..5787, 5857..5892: 0.92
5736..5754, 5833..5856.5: 1.05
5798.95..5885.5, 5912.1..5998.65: 0.99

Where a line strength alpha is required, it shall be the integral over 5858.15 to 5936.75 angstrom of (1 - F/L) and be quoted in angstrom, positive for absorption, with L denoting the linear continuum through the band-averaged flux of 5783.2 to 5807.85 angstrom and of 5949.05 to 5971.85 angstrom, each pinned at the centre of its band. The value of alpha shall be 7.9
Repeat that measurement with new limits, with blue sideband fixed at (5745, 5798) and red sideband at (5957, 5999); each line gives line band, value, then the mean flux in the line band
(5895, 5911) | 3.0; 12.4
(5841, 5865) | -0.1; 15.2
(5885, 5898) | 4.9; 9.41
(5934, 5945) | 0.3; 14.9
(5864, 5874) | 0.1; 15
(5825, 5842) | -0.9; 15.9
